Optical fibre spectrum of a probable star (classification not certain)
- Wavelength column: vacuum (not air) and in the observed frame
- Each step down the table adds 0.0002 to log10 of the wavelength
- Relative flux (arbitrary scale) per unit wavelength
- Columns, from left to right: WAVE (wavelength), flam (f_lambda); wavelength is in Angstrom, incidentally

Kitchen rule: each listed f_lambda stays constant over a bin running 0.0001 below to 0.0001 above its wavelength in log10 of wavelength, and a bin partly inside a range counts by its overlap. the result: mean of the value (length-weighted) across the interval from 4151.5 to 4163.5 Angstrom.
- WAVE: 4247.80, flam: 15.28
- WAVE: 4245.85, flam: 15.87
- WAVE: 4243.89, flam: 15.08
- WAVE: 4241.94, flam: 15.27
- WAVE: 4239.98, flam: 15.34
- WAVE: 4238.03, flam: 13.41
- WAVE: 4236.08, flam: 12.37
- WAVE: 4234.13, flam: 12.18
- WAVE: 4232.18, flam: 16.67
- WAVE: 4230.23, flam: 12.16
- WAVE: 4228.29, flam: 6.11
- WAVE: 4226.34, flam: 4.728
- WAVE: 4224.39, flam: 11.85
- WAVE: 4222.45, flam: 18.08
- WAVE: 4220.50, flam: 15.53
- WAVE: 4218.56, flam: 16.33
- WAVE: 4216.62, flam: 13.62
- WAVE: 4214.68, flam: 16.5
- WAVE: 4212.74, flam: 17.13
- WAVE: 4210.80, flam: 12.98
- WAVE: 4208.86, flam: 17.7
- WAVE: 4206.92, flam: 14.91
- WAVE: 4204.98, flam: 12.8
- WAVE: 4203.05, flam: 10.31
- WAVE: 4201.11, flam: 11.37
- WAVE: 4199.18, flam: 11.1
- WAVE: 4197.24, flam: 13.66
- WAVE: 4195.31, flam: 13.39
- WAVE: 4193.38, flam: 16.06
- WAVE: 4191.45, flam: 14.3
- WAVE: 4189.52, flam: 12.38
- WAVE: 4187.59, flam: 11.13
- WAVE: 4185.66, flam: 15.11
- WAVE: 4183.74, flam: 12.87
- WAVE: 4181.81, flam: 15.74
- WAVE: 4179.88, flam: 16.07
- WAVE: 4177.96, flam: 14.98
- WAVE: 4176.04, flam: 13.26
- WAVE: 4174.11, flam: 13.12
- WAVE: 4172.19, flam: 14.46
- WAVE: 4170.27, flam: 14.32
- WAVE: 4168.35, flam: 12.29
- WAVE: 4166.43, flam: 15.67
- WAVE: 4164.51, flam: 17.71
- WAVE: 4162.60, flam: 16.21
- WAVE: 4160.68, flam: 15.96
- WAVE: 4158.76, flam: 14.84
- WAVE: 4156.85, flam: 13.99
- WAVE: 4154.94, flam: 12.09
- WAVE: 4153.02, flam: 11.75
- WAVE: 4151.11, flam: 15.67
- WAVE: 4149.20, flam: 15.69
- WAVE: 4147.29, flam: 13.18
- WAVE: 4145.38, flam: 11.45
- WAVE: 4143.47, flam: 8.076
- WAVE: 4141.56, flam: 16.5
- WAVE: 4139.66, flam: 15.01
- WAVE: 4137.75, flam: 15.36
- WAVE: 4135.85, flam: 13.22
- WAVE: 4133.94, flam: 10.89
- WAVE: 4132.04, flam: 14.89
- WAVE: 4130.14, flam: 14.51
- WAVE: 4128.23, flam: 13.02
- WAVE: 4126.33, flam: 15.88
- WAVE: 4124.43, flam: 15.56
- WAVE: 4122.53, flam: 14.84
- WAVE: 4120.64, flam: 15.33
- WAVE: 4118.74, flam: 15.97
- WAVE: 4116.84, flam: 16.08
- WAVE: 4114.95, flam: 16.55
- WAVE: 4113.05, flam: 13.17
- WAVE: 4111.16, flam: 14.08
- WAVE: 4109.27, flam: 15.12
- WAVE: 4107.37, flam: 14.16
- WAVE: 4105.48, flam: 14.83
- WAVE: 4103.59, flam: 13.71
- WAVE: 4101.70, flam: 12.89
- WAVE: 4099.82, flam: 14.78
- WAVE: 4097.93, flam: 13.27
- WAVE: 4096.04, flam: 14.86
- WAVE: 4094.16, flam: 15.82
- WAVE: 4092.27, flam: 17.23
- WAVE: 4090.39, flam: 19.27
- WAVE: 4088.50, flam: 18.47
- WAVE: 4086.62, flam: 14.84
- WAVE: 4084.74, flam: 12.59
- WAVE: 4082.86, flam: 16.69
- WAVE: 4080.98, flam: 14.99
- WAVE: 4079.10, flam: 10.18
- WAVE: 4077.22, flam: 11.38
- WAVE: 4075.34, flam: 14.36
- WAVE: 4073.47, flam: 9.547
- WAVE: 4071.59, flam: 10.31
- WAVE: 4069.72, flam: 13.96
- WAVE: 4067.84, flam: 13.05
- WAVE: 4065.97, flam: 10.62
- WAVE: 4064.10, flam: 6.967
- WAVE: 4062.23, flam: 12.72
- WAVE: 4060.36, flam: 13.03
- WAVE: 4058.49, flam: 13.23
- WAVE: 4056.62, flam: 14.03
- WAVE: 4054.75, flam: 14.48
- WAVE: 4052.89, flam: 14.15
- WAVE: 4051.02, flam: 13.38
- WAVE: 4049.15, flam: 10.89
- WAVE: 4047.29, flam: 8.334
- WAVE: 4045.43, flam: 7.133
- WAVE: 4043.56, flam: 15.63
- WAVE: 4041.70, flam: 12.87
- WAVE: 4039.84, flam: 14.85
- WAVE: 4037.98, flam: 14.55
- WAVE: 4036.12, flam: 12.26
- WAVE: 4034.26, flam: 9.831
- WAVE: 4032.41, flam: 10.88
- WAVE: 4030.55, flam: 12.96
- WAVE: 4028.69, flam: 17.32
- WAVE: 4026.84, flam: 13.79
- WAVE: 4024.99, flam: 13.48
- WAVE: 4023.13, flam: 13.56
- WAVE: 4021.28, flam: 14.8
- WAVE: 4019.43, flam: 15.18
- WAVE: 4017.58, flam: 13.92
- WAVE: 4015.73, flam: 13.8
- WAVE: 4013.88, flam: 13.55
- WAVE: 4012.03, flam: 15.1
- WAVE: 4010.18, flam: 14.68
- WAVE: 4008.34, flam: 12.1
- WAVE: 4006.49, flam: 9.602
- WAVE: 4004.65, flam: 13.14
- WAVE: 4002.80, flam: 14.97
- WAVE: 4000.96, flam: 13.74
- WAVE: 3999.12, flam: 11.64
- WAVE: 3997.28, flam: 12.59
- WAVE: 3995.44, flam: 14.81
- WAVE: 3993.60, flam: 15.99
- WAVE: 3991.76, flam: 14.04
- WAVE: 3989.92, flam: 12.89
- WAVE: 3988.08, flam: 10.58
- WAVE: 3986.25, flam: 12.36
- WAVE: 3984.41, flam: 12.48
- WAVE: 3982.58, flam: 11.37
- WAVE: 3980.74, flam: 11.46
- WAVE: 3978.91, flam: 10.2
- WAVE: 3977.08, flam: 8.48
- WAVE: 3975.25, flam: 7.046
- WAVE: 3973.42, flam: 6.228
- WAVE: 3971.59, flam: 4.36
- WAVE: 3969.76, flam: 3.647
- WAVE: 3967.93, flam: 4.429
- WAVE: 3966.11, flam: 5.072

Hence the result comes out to 14.2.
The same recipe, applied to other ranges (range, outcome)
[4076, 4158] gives 14.4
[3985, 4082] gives 12.8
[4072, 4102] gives 14.4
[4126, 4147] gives 13.4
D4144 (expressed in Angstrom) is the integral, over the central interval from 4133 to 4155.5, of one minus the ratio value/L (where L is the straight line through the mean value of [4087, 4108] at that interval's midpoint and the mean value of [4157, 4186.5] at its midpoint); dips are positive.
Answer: 2.6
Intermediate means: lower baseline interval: 15.4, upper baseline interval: 14.8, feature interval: 13.3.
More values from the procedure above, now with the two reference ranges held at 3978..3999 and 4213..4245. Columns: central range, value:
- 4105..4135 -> -3.6 Angstrom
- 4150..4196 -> -3.5 Angstrom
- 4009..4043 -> -2.7 Angstrom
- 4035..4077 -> 1.9 Angstrom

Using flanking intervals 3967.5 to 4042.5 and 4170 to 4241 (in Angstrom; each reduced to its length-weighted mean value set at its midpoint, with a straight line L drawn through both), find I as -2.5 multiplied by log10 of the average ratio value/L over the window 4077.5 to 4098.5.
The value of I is -0.19 mag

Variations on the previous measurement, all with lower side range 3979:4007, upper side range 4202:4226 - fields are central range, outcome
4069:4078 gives 0.131 mag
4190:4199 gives 0.032 mag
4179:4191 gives 0.032 mag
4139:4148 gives 0.097 mag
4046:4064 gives 0.079 mag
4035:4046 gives 0.010 mag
